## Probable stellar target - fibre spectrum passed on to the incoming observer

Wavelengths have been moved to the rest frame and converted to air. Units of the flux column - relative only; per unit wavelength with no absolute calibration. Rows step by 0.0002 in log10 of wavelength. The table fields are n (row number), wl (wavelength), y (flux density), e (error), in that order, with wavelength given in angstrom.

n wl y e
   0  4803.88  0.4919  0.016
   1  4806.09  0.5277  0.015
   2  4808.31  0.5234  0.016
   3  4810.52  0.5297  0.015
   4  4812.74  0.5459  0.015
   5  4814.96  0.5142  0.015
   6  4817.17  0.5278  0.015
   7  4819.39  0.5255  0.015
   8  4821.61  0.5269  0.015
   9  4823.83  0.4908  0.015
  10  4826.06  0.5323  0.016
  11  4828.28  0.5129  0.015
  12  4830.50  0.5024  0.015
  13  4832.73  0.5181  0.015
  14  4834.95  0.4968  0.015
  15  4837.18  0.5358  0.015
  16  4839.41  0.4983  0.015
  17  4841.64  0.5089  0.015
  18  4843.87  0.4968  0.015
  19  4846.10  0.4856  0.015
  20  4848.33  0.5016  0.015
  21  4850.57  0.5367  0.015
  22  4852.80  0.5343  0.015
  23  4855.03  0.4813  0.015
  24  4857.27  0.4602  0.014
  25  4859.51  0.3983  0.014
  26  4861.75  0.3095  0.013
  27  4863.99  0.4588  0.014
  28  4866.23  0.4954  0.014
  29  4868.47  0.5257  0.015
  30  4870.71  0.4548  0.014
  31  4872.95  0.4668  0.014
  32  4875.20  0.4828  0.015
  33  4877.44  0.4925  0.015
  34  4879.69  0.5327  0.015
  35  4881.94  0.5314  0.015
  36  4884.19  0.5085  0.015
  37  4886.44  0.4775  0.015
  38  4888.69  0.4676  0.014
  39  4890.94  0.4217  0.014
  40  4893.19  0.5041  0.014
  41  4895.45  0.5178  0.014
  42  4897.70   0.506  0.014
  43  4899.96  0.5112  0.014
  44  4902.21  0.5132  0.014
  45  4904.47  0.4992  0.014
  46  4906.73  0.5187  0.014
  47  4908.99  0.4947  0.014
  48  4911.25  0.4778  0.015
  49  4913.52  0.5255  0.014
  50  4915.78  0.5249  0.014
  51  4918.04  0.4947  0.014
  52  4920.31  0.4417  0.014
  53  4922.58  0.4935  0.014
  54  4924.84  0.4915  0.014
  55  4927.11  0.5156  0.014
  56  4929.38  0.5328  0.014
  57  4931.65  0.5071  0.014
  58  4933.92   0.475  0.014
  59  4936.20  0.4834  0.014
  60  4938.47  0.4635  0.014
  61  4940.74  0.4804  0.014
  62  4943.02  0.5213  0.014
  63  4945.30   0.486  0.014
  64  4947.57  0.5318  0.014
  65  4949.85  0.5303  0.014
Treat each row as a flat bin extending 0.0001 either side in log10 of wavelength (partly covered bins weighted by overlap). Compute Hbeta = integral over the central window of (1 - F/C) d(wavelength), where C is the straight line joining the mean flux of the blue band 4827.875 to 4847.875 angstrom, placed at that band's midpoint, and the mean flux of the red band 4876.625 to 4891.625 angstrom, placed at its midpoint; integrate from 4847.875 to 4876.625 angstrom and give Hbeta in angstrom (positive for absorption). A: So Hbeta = 1.7 angstrom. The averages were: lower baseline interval 0.506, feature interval 0.469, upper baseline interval 0.492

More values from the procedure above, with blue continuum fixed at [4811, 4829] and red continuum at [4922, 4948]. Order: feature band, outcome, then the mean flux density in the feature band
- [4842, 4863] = 1.9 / 0.468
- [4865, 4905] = 1.1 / 0.495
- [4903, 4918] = -0.1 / 0.506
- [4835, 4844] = 0.1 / 0.51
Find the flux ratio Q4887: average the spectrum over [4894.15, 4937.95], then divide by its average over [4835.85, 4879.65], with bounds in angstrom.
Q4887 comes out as 1.04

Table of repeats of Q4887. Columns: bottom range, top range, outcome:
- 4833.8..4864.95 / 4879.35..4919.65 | 1.04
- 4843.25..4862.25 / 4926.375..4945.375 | 1.05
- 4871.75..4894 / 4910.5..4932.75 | 1.03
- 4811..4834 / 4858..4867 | 0.80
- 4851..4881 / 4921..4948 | 1.06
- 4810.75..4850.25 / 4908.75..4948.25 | 0.97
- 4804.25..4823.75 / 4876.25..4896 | 0.94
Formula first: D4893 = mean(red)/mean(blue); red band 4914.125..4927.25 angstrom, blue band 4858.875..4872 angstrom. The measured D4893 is 1.1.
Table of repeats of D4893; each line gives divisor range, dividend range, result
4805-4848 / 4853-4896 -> 0.92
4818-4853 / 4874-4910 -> 0.97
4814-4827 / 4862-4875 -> 0.90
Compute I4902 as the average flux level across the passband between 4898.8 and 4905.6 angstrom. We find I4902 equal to 0.508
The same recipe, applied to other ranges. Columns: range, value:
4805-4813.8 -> 0.531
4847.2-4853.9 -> 0.524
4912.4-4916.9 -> 0.526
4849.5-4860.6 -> 0.482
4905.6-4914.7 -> 0.504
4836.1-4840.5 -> 0.517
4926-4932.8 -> 0.519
